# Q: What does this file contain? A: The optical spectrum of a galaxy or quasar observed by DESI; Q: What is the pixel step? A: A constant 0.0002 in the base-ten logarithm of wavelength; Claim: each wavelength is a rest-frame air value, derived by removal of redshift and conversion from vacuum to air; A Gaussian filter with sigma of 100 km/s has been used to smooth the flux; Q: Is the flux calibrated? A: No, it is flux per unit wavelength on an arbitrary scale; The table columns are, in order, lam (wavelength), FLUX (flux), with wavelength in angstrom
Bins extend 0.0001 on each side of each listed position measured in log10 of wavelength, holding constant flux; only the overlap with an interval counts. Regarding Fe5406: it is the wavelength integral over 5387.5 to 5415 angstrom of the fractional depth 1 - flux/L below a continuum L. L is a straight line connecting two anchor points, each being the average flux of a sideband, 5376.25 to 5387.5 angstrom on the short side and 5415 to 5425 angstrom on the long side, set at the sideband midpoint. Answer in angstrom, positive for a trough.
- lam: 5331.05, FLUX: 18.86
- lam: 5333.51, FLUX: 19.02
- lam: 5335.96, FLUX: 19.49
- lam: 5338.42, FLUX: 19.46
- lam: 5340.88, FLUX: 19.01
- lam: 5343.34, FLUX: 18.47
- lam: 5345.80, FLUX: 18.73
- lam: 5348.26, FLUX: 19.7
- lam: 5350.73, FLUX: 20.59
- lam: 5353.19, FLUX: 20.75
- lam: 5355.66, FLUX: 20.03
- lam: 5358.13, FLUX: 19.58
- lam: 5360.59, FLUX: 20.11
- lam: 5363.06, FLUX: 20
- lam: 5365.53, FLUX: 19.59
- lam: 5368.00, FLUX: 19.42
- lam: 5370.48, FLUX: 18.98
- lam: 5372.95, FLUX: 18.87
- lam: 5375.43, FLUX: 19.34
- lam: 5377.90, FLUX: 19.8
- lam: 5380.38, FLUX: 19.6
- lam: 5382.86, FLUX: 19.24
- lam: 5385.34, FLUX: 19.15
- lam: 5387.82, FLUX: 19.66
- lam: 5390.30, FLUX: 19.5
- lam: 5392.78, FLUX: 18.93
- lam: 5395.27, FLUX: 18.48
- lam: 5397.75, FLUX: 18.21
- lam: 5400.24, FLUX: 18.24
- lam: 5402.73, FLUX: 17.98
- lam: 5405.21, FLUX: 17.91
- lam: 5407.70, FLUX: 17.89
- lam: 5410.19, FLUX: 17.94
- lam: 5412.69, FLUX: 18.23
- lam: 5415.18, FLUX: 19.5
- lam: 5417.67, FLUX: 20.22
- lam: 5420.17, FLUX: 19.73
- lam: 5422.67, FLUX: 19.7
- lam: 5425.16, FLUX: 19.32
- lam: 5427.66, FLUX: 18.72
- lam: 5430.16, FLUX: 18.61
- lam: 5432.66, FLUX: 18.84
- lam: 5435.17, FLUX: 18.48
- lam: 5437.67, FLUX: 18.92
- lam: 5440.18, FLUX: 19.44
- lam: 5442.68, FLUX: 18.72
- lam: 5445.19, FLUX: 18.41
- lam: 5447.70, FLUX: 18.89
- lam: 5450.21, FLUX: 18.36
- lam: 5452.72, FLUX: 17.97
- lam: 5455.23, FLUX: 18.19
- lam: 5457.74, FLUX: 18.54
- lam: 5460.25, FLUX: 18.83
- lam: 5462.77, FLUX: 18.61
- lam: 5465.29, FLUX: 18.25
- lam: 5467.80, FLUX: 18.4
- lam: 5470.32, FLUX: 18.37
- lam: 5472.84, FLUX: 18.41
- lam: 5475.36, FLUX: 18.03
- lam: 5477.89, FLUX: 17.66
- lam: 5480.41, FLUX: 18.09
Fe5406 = 1.64 angstrom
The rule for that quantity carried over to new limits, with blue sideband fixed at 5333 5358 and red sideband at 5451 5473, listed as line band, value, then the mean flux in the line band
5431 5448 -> -0.2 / 18.8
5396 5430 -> 0.3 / 18.7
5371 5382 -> -0.1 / 19.4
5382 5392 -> -0.1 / 19.4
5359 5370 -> -0.2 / 19.7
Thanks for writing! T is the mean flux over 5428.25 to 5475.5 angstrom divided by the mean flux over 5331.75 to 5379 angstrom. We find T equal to 1.0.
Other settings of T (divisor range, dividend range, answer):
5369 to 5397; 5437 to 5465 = 0.97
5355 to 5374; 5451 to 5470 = 0.94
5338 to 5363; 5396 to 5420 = 0.94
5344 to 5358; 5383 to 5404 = 0.95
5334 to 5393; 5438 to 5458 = 0.95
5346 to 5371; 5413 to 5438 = 0.97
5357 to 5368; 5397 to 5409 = 0.91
